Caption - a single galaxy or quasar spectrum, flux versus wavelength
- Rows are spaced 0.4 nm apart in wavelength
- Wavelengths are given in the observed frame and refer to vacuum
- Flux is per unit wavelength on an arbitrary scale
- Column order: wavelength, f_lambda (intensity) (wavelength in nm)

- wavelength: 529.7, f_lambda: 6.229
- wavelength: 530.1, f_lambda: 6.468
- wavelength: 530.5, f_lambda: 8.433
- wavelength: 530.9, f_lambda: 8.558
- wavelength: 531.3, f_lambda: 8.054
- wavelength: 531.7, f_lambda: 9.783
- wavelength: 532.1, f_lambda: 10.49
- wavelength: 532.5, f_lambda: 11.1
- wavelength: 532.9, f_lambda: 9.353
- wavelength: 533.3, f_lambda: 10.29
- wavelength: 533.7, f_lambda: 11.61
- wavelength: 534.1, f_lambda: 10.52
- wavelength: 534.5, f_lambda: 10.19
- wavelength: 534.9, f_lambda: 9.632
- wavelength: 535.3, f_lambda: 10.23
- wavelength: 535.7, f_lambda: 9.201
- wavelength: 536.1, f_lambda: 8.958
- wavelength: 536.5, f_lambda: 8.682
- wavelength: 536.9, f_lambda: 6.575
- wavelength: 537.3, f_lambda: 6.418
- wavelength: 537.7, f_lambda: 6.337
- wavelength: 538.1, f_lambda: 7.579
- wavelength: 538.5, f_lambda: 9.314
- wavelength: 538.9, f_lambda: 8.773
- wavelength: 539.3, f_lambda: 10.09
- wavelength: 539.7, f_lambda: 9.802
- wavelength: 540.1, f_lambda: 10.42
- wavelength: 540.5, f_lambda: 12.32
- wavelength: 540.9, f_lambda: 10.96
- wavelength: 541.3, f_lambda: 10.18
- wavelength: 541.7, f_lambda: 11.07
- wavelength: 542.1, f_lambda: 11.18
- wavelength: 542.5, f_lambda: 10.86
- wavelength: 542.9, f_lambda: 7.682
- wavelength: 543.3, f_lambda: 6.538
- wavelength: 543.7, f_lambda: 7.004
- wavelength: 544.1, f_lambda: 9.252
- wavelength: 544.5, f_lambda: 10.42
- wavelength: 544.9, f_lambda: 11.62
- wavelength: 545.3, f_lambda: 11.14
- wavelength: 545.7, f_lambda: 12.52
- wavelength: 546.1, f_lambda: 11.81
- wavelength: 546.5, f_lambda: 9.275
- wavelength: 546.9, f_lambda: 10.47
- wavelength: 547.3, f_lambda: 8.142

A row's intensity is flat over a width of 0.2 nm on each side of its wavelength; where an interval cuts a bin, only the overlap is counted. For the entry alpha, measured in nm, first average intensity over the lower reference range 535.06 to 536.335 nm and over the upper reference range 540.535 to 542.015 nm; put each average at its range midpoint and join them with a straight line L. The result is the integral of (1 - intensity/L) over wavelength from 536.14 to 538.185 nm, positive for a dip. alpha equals 0.54 nm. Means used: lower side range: 9.45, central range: 7.24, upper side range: 10.9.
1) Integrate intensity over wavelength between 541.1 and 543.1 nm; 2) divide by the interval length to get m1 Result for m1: 10.2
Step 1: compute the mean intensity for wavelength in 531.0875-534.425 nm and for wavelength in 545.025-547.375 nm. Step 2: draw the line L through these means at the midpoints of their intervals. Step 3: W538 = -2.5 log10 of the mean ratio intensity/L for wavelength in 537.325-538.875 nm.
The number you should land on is 0.32 mag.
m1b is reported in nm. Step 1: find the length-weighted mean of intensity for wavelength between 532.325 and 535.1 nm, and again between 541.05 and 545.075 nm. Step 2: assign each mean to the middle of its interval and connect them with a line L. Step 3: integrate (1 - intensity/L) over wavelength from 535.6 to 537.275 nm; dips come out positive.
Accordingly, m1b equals 0.34 nm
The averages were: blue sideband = 10.4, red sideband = 9.59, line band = 8.1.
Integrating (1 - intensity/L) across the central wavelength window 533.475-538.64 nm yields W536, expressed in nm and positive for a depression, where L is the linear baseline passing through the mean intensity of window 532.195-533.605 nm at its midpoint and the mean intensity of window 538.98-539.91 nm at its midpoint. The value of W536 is 0.64 nm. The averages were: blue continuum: 10.4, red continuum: 9.8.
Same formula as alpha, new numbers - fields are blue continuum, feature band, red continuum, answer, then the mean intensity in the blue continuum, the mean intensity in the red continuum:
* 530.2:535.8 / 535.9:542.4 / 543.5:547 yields 0.501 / 9.77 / 10.4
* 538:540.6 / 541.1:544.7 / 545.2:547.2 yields 0.339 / 9.74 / 10.9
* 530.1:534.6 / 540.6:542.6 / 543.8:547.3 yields -0.122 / 9.69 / 10.6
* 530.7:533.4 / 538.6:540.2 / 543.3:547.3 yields 0.030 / 9.64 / 10.1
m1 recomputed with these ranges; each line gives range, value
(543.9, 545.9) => 11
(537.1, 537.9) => 6.38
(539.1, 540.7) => 10.7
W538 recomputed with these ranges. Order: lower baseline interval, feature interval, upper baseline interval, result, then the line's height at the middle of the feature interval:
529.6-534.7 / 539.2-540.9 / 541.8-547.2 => -0.10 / 9.75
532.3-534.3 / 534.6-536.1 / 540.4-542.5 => 0.11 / 10.7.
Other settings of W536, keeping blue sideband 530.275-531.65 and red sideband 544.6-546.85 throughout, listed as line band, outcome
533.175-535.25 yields -0.32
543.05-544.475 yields 0.38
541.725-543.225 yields 0.11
